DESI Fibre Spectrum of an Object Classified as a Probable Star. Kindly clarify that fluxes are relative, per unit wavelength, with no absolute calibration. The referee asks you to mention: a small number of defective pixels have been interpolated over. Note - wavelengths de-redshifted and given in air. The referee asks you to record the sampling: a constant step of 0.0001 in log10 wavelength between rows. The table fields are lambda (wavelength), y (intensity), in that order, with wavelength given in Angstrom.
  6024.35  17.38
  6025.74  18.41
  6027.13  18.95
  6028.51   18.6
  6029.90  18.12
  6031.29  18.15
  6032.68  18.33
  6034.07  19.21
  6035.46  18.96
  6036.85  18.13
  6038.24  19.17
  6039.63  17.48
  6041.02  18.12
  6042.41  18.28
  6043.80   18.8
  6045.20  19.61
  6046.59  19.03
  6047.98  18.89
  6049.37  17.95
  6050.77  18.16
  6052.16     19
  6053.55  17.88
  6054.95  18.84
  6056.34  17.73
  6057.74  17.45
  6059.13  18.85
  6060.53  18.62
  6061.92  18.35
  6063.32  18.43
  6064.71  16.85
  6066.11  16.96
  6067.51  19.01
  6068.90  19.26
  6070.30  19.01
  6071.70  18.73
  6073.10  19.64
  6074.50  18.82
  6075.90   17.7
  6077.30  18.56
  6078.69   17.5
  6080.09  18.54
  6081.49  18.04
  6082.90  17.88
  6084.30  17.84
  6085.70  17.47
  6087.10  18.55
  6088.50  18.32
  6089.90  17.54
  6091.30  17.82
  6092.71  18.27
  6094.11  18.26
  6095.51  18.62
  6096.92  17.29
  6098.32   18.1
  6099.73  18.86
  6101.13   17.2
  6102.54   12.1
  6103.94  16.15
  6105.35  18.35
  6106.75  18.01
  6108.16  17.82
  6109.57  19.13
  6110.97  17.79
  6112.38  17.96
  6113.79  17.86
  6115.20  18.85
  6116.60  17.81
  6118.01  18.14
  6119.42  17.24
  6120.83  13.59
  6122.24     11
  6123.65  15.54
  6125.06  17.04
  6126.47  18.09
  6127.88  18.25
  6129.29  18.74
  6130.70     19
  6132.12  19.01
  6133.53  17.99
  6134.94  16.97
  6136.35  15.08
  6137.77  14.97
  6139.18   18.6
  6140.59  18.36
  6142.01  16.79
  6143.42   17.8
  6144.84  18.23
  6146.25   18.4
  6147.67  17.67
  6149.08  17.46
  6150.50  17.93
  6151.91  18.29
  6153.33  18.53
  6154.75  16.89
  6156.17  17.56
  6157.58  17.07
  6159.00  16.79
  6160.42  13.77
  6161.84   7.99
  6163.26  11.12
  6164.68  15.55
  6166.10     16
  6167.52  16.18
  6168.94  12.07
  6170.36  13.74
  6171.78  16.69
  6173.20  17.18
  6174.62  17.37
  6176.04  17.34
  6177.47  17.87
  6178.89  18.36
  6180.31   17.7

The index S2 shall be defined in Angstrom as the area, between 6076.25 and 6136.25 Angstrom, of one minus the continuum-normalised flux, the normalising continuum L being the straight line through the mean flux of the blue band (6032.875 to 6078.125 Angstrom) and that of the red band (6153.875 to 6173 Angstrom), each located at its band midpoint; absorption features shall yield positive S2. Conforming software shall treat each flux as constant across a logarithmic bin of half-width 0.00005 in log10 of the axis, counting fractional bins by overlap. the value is -2.8 Angstrom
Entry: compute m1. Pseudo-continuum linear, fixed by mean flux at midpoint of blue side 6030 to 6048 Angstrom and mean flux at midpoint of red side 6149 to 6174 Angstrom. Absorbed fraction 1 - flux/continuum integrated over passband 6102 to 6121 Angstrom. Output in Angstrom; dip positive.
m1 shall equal -0.6 Angstrom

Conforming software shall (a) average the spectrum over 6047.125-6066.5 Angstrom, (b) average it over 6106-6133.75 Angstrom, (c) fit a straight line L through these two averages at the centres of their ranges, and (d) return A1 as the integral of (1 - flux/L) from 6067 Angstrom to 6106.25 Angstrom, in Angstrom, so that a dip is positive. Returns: -0.3 Angstrom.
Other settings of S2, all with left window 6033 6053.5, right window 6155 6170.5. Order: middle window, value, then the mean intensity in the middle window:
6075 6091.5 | -0.8 Angstrom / 18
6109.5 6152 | -5.0 Angstrom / 17.4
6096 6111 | -0.8 Angstrom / 17.3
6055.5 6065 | 0.0 Angstrom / 18.1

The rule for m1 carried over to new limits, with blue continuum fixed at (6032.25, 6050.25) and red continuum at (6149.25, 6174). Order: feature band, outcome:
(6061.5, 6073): -0.3 Angstrom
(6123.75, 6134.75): -1.2 Angstrom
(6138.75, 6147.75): -1.1 Angstrom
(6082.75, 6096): -0.5 Angstrom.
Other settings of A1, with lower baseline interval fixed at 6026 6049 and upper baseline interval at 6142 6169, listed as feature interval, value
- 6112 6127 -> 0.29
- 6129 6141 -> -0.70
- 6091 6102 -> -0.37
